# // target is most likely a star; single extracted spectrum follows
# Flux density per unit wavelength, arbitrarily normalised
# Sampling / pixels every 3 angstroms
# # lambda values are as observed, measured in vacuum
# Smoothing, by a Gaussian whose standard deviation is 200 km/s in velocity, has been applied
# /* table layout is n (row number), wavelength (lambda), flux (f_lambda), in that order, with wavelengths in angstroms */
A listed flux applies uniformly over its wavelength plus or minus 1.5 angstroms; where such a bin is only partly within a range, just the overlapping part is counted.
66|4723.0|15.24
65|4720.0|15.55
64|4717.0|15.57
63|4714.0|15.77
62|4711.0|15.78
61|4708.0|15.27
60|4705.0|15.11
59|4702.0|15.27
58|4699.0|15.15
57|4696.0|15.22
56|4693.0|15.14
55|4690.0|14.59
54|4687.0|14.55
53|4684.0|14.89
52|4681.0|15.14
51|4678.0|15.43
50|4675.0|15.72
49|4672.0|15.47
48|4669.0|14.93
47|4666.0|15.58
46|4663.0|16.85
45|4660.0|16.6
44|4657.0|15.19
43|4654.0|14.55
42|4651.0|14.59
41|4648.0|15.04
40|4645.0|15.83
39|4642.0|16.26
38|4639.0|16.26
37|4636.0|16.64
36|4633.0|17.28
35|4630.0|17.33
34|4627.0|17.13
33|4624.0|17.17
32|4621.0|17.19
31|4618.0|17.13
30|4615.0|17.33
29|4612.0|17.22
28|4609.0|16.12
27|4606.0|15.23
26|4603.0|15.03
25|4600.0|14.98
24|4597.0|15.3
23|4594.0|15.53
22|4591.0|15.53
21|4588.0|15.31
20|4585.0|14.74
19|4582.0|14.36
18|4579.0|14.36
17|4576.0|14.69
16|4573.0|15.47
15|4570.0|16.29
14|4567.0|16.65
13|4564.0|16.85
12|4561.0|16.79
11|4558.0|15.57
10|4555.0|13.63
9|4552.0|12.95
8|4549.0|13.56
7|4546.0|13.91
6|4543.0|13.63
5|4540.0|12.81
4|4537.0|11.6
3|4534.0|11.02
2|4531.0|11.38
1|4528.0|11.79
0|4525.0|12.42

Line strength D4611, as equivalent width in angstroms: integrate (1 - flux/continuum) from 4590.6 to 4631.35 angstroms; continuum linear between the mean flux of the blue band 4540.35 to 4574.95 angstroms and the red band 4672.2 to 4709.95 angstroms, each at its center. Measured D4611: -3.5 angstroms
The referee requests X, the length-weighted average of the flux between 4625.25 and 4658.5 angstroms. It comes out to 16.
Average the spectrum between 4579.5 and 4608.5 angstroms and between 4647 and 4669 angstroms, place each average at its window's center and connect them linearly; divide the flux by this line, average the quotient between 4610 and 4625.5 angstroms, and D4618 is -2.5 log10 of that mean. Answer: -0.13 mag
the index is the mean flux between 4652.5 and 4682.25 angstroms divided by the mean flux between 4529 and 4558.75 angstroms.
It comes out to 1.20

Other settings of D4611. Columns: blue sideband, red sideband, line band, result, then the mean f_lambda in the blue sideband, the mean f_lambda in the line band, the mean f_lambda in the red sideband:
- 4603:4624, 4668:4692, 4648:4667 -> 0.1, 16.6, 15.5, 15.1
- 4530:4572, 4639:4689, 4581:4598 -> -0.7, 14.1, 15.1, 15.4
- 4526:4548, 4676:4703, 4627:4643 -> -3.1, 12.3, 16.8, 15.1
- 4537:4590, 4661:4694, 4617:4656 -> -3.1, 14.7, 16.3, 15.3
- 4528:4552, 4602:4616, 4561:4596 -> -2.3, 12.5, 15.5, 16.2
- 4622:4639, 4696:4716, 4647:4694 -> 2.6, 17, 15.3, 15.4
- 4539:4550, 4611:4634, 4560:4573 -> -1.7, 13.5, 16.5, 17.2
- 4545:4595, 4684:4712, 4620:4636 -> -2.2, 15.1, 17.2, 15.1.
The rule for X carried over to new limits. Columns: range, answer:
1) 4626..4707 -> 15.6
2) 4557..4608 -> 15.5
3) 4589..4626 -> 16.1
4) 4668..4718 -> 15.2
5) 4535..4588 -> 14.6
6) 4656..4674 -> 15.8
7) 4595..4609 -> 15.3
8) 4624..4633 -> 17.2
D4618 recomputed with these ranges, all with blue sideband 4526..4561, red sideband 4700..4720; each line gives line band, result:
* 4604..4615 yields -0.16 mag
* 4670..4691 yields -0.01 mag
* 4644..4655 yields -0.03 mag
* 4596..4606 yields -0.09 mag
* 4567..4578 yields -0.16 mag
